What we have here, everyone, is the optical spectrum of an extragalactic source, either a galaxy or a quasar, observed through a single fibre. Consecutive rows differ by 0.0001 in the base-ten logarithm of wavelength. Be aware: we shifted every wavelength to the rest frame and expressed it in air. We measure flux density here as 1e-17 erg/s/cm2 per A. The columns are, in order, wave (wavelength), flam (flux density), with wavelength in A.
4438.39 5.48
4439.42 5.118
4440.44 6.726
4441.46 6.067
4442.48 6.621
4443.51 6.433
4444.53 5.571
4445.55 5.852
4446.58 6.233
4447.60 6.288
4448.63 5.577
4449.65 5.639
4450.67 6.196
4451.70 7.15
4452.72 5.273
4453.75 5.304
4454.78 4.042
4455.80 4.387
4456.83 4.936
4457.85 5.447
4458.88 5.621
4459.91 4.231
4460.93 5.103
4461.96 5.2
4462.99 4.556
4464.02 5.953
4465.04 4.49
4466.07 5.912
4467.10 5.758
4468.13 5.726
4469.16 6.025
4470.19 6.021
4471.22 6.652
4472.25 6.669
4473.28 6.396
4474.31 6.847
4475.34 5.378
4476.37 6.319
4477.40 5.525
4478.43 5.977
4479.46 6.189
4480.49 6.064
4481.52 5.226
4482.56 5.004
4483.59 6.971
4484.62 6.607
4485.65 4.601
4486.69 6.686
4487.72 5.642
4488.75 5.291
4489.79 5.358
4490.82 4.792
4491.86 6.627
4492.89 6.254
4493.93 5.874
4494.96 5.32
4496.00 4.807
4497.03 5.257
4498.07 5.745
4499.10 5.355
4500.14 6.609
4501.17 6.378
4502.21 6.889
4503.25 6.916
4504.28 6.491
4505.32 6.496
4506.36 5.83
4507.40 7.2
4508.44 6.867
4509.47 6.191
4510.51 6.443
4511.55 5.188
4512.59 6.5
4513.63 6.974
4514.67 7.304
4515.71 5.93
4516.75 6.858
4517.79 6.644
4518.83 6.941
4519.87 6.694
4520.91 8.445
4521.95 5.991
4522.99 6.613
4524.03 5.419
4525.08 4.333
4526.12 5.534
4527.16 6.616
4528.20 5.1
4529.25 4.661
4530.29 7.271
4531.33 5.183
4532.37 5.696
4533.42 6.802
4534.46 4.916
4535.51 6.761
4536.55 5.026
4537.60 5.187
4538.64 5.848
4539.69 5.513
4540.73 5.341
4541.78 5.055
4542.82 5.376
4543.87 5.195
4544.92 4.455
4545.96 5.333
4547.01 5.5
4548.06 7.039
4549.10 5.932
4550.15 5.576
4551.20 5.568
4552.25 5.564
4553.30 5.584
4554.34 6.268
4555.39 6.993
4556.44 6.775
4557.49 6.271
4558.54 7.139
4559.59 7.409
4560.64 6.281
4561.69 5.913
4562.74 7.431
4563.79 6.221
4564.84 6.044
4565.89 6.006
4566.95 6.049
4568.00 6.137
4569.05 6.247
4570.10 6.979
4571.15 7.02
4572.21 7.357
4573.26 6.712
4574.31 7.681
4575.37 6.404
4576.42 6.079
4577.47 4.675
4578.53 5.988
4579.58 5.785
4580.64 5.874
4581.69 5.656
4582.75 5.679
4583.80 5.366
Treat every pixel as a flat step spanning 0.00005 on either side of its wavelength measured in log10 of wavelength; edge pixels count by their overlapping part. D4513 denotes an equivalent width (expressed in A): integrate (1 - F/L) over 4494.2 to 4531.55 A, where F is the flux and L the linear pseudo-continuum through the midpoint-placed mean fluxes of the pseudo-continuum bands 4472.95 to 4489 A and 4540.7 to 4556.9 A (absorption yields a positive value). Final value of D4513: -2.3 A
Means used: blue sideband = 5.93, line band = 6.2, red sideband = 5.73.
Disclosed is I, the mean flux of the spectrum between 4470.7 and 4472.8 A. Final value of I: 6.65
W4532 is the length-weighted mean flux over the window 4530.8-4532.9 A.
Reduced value 5.45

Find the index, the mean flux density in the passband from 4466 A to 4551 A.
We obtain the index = 5.97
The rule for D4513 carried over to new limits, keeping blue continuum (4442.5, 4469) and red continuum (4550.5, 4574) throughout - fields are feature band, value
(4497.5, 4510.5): -1.04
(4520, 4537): 0.65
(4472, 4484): -0.68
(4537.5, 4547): 1.52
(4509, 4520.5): -0.96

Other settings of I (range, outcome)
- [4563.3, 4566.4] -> 6.09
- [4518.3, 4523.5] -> 6.94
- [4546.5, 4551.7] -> 5.93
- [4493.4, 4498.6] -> 5.4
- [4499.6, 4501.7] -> 6.48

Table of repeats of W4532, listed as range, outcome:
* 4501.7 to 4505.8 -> 6.7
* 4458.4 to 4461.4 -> 4.98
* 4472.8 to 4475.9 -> 6.21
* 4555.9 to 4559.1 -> 6.73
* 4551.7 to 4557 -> 6.24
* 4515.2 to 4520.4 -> 6.62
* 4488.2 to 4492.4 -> 5.52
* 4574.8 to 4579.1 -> 5.8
